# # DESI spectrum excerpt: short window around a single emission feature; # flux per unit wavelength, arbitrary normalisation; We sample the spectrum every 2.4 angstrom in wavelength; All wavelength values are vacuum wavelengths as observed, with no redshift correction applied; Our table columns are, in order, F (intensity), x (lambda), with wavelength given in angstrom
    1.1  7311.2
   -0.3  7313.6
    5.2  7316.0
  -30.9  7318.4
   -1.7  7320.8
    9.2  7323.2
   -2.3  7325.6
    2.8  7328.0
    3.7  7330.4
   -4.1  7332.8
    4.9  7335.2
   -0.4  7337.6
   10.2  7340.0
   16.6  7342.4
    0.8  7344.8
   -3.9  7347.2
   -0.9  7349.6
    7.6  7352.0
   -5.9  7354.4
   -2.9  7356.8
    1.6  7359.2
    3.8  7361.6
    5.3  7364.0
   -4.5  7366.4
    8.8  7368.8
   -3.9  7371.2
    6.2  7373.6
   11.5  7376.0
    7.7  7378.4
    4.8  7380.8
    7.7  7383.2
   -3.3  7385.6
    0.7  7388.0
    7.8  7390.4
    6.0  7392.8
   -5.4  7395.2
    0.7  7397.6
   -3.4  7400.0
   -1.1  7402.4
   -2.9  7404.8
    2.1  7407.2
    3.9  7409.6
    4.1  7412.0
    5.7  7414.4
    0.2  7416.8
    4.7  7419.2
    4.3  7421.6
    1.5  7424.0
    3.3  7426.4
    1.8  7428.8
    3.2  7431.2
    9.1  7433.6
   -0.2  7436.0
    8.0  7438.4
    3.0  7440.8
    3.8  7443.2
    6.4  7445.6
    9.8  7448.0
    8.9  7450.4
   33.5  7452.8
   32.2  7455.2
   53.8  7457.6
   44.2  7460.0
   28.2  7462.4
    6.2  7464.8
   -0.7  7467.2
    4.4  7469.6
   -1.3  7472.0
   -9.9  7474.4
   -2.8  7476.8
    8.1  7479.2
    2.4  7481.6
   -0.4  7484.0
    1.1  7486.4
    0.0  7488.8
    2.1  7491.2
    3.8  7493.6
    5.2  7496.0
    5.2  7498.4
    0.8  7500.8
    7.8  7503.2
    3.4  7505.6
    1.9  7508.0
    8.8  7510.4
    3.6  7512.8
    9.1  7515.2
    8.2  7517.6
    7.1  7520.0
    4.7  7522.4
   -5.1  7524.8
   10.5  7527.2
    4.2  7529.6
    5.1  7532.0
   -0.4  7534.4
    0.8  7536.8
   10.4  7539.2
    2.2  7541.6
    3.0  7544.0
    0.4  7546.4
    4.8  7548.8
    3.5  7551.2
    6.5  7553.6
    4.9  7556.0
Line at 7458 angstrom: [O II]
